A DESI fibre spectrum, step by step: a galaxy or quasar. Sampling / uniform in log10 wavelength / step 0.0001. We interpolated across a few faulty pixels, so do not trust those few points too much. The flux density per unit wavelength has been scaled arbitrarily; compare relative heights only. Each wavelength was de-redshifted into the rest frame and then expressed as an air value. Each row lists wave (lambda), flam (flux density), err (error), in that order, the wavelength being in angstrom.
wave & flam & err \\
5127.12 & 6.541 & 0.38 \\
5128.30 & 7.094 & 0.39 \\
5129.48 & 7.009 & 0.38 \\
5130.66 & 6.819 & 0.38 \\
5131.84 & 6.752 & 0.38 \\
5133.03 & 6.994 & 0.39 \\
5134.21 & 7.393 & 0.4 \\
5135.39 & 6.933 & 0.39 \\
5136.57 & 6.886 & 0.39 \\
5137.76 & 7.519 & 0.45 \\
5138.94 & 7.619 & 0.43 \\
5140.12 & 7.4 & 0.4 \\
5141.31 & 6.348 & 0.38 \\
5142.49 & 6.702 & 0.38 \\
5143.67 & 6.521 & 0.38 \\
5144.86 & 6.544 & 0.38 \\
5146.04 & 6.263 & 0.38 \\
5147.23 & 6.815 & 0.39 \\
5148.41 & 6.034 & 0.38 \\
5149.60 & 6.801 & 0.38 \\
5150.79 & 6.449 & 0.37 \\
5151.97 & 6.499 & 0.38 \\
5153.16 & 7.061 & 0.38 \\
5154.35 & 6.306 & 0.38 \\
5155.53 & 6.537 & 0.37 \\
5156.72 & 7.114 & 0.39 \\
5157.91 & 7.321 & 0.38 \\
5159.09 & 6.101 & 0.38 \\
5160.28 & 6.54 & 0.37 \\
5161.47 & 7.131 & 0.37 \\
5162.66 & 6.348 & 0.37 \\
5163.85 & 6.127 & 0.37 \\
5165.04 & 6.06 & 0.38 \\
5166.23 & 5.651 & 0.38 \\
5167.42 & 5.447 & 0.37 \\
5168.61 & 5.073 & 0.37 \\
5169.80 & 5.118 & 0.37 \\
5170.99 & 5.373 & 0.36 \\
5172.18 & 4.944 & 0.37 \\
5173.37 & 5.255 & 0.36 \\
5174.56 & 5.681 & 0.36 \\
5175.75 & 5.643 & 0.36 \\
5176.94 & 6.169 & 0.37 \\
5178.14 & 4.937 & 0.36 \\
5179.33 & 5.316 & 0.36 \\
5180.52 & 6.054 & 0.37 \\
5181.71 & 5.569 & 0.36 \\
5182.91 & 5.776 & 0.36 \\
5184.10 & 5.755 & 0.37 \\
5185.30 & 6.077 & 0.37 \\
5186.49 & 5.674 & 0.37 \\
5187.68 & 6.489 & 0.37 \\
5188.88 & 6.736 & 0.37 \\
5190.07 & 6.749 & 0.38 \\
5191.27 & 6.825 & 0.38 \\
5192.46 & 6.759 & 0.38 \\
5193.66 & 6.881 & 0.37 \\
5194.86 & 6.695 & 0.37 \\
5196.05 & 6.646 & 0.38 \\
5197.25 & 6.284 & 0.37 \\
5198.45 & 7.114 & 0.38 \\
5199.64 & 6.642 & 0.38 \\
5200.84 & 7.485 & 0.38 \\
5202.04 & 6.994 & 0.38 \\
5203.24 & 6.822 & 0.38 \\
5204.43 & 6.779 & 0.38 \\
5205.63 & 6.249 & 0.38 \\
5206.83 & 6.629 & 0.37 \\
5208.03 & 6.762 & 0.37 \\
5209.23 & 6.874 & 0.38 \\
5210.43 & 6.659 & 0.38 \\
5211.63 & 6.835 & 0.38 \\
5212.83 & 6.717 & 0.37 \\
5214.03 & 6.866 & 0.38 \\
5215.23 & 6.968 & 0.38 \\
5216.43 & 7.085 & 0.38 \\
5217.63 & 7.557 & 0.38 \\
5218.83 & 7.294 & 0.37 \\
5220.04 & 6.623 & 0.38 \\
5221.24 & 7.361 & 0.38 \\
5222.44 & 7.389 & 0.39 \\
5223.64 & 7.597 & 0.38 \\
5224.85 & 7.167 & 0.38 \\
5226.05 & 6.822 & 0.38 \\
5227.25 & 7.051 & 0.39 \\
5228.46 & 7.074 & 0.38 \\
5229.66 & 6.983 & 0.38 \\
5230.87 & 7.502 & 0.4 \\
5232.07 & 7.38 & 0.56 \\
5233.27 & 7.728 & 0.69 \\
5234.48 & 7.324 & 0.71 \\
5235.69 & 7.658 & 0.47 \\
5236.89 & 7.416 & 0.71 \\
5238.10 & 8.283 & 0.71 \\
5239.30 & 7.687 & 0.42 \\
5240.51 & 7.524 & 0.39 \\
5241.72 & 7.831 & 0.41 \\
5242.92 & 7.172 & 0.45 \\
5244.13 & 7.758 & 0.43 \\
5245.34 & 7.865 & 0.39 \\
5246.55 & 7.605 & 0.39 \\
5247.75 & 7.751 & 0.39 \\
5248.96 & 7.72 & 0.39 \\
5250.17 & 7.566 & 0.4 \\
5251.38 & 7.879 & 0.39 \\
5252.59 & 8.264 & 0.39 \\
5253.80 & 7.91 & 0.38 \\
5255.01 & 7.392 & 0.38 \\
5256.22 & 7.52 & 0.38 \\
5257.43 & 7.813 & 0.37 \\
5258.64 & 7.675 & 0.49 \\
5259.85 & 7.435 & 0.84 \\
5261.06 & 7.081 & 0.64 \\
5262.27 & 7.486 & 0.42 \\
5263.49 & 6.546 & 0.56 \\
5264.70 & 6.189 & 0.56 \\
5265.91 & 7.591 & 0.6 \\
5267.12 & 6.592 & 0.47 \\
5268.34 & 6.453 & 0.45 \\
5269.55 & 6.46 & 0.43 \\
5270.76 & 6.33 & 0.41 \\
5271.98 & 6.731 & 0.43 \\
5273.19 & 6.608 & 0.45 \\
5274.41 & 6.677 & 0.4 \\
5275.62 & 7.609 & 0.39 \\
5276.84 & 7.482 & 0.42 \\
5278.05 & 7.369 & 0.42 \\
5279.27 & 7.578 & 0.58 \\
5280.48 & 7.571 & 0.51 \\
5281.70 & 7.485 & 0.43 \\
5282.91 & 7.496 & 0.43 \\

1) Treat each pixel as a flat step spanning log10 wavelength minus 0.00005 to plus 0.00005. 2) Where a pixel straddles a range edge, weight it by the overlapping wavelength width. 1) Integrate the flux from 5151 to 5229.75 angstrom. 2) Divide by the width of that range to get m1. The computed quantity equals 6.47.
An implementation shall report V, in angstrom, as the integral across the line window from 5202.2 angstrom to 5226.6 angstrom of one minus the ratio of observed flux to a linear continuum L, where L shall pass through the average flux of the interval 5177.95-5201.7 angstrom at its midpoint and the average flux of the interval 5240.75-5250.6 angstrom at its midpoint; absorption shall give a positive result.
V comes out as -0.1 angstrom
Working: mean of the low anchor 6.36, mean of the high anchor 7.66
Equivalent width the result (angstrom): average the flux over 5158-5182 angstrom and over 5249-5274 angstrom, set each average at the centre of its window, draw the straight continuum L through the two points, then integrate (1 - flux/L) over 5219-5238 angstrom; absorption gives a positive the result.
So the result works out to -1.8 angstrom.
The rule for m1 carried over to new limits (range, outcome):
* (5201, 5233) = 7.02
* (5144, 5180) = 6.09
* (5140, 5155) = 6.57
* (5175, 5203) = 6.32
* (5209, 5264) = 7.39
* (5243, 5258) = 7.73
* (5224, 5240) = 7.39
